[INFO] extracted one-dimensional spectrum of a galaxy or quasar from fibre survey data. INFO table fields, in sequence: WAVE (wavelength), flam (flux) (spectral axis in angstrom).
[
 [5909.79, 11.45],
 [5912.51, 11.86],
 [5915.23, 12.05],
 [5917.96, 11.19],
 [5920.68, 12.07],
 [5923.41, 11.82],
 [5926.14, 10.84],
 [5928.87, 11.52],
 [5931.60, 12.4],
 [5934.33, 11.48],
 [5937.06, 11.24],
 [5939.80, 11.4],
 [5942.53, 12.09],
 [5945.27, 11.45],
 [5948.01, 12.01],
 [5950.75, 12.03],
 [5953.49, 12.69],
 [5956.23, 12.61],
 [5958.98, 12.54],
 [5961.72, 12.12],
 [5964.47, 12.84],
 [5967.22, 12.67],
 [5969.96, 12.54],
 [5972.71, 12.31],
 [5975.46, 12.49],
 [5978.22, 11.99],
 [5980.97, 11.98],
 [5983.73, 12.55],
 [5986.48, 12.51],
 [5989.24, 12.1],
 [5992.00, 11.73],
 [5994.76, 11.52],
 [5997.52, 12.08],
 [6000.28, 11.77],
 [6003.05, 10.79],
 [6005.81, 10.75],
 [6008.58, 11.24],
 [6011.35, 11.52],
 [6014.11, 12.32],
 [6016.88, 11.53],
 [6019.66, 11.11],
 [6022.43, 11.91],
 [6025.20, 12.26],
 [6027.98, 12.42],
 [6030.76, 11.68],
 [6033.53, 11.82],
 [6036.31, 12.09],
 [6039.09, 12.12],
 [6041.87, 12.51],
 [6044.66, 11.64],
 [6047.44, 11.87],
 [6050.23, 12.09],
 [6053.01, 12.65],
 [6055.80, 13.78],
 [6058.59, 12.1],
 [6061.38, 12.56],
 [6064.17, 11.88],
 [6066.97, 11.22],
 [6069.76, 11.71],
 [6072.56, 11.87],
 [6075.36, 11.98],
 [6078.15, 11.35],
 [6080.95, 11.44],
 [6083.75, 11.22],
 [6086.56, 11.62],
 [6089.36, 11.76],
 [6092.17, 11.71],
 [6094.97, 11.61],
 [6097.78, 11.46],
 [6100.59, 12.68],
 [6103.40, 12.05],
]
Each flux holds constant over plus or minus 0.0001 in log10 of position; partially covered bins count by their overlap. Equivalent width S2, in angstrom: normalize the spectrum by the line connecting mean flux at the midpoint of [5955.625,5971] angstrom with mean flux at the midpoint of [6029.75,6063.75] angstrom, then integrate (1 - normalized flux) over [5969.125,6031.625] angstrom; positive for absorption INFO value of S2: 2.7 angstrom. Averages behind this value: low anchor 12.6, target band 11.9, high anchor 12.2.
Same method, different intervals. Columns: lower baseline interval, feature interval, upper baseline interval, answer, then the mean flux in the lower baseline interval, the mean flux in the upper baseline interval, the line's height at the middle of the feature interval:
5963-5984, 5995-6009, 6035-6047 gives 1.1 angstrom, 12.4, 12.1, 12.3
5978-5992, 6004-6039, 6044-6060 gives 1.6 angstrom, 12.2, 12.4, 12.3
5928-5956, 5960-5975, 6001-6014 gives -1.1 angstrom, 11.9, 11.2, 11.6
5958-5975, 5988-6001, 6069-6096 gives 0.5 angstrom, 12.5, 11.6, 12.3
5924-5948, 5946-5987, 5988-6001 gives -2.3 angstrom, 11.6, 11.8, 11.7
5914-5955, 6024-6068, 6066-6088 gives -2.2 angstrom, 11.8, 11.6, 11.6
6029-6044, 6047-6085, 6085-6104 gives -0.2 angstrom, 12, 11.8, 11.9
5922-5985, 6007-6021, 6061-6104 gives 0.4 angstrom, 12.1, 11.7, 11.9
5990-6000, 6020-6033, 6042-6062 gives 0.2 angstrom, 11.8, 12.4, 12.1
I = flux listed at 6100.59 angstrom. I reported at 12.68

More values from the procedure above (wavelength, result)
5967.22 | 12.67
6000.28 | 11.77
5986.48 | 12.51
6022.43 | 11.91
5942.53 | 12.09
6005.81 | 10.75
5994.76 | 11.52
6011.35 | 11.52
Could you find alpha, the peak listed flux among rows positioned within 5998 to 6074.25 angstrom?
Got 13.78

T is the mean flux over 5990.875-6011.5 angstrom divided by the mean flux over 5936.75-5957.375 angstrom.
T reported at 0.95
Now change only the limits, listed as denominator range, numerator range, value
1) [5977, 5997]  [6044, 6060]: 1.03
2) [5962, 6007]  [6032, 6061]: 1.02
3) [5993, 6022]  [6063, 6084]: 1.01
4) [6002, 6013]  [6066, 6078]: 1.05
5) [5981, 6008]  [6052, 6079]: 1.03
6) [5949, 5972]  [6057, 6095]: 0.94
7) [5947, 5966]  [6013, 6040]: 0.96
